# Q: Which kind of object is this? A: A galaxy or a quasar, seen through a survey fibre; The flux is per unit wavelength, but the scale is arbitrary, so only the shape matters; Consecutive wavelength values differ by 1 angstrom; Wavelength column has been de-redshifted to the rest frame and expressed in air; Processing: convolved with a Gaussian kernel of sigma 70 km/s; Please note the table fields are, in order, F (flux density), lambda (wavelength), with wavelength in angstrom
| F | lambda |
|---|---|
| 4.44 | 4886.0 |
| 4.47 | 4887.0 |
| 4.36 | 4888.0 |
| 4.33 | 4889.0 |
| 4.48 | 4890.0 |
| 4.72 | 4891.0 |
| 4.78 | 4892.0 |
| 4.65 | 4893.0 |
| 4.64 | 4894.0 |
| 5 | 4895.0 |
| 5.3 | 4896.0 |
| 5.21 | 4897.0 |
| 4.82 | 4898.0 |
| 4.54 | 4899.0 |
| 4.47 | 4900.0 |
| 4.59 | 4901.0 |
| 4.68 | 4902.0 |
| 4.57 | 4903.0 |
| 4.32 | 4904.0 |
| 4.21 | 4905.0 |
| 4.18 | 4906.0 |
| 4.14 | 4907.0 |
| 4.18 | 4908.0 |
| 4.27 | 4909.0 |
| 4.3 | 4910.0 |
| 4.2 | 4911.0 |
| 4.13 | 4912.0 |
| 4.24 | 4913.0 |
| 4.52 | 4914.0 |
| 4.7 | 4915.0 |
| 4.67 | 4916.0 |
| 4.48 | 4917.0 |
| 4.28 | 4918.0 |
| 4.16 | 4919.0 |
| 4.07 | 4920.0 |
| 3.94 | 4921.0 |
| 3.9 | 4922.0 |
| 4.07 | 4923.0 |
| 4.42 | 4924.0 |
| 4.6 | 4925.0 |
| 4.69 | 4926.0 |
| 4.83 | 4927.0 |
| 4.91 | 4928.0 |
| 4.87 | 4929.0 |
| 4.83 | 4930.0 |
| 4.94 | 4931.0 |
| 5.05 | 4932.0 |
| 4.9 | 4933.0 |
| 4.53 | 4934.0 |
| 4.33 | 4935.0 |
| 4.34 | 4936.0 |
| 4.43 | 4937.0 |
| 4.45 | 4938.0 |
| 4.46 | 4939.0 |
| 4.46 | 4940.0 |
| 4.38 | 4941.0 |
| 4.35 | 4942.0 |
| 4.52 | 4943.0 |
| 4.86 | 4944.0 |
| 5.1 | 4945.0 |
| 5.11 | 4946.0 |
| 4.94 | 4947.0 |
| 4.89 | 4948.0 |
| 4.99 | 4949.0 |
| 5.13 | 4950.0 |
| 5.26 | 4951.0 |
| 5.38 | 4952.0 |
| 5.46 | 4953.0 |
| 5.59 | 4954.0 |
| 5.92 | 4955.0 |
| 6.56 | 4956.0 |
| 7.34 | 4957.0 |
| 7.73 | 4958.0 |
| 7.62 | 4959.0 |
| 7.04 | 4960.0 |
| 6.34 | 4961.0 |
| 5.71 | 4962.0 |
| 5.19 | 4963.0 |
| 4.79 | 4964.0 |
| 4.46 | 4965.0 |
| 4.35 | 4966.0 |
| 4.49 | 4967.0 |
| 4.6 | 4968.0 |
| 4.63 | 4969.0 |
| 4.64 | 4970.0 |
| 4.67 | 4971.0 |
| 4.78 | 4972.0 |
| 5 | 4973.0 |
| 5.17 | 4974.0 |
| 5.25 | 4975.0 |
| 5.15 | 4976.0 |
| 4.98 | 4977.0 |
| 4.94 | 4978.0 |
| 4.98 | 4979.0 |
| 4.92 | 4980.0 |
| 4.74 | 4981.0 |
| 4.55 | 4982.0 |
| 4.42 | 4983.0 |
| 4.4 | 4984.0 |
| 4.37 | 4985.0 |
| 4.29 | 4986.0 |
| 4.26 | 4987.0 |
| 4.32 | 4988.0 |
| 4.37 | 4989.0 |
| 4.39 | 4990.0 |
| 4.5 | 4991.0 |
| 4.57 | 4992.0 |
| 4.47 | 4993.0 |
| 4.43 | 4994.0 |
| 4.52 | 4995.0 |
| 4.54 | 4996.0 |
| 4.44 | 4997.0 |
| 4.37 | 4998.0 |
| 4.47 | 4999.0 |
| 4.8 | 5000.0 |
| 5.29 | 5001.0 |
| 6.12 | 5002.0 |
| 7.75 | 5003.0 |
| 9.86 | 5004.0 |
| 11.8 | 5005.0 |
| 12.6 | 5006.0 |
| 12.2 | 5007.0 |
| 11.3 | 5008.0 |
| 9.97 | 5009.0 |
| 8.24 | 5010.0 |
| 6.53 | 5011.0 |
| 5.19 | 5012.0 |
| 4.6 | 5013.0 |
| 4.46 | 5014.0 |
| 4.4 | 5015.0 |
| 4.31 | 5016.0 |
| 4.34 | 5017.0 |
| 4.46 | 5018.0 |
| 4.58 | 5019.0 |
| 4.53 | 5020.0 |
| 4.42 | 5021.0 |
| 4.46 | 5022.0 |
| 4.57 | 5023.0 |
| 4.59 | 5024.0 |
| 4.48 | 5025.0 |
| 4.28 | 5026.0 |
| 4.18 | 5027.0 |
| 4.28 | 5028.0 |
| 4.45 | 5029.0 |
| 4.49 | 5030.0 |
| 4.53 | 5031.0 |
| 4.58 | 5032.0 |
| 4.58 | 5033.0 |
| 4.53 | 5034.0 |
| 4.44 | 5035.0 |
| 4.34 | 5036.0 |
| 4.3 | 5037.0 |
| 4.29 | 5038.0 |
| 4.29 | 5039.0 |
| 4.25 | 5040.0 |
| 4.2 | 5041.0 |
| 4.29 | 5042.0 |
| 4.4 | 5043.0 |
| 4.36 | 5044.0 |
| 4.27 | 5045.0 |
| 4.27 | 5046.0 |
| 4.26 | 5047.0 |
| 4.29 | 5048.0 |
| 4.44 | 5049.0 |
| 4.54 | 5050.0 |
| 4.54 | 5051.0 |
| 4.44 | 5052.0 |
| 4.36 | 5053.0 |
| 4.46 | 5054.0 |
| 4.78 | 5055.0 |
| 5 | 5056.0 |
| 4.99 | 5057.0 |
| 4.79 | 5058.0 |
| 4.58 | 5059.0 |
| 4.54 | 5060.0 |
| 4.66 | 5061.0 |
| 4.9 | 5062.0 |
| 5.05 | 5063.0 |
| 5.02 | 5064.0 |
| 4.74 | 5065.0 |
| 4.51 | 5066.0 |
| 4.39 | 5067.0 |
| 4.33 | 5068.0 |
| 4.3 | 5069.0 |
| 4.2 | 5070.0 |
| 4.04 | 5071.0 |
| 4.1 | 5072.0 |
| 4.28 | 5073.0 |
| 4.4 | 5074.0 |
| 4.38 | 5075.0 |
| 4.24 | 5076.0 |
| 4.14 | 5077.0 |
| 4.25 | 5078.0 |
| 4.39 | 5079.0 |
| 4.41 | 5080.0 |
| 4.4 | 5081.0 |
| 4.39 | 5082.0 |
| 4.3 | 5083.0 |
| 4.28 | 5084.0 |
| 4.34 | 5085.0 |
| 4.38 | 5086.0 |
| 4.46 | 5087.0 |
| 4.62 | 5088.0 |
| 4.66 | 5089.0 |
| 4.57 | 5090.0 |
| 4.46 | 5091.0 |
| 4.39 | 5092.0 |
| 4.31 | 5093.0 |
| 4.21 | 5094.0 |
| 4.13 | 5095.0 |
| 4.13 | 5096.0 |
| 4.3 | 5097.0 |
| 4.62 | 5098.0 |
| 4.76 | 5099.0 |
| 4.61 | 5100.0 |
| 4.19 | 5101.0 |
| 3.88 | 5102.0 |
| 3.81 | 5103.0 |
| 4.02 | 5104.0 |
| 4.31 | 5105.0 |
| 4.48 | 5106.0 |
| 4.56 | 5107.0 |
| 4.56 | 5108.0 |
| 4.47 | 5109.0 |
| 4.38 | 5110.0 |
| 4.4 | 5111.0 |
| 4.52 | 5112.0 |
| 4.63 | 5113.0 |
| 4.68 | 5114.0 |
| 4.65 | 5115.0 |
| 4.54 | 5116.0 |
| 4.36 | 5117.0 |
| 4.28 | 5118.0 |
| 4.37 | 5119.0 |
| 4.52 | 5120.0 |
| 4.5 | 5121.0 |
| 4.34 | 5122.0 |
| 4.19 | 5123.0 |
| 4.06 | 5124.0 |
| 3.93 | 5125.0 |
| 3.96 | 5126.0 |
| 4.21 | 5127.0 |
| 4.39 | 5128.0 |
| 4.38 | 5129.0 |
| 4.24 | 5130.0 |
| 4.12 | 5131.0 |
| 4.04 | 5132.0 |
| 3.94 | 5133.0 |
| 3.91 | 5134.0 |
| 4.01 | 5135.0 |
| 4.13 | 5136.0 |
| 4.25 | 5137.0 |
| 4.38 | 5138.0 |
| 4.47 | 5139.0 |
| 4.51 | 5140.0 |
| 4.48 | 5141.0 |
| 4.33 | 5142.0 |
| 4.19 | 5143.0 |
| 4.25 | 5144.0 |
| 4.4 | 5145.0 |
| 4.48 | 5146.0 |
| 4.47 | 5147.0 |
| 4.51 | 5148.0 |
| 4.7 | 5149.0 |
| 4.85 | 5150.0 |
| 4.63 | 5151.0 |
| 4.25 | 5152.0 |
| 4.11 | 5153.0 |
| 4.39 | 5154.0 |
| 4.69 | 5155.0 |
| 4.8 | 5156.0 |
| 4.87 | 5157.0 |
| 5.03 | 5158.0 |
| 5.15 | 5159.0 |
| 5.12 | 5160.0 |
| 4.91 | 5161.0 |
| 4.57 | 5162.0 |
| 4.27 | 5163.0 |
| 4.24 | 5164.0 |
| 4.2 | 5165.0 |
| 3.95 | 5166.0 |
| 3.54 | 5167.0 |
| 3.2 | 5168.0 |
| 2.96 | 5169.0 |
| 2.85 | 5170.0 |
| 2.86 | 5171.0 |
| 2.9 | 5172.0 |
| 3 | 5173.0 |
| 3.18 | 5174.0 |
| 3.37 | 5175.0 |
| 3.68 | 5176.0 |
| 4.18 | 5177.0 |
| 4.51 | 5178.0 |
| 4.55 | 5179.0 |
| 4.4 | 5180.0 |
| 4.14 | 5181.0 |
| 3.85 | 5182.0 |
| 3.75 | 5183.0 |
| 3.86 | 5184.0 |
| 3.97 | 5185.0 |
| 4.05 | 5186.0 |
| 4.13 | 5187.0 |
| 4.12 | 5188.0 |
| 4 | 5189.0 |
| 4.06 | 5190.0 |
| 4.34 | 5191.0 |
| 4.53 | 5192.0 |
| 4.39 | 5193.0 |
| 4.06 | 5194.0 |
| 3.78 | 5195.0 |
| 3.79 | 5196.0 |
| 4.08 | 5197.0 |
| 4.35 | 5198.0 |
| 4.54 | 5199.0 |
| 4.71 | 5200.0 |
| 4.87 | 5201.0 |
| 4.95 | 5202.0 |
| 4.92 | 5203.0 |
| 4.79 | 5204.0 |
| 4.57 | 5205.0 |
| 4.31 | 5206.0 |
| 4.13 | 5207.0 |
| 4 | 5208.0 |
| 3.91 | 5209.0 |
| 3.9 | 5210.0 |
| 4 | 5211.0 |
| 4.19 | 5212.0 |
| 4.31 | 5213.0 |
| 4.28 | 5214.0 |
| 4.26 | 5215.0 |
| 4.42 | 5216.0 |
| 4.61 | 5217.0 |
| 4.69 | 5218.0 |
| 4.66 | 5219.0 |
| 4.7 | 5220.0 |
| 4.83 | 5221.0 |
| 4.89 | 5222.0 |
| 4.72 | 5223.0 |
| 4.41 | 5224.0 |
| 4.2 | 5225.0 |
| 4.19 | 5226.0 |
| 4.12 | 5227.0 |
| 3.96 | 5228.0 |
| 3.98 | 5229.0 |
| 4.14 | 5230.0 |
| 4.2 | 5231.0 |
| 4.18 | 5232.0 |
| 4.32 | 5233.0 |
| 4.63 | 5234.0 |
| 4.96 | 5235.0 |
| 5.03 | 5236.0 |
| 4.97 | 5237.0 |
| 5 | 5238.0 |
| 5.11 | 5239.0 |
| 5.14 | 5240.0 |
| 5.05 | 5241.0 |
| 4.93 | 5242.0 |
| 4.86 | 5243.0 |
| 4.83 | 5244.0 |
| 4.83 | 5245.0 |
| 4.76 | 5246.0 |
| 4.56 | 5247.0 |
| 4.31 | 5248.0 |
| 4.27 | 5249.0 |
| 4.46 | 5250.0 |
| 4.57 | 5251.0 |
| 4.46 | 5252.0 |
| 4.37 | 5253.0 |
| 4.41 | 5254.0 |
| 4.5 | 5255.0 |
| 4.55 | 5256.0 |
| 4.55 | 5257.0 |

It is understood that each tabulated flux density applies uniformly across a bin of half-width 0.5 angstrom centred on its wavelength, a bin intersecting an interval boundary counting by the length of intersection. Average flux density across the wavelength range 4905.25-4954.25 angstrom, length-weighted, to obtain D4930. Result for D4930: 4.59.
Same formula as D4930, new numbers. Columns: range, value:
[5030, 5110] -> 4.42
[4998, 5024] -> 6.53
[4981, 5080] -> 4.99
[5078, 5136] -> 4.33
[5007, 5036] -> 5.24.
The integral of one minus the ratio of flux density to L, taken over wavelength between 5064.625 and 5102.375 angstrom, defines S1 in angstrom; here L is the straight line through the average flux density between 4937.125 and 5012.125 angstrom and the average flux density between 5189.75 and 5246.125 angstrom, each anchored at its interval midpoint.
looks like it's 5.5 angstrom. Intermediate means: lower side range 5.6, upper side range 4.48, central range 4.36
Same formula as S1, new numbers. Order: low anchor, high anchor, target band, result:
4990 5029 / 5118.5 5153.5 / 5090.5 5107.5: 1.6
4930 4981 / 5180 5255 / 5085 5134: 3.9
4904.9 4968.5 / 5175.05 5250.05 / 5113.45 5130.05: 0.8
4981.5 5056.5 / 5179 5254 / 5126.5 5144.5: 1.8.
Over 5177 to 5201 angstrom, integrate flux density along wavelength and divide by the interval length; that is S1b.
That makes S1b 4.19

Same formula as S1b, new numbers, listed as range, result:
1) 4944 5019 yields 5.61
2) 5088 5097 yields 4.37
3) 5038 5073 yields 4.48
